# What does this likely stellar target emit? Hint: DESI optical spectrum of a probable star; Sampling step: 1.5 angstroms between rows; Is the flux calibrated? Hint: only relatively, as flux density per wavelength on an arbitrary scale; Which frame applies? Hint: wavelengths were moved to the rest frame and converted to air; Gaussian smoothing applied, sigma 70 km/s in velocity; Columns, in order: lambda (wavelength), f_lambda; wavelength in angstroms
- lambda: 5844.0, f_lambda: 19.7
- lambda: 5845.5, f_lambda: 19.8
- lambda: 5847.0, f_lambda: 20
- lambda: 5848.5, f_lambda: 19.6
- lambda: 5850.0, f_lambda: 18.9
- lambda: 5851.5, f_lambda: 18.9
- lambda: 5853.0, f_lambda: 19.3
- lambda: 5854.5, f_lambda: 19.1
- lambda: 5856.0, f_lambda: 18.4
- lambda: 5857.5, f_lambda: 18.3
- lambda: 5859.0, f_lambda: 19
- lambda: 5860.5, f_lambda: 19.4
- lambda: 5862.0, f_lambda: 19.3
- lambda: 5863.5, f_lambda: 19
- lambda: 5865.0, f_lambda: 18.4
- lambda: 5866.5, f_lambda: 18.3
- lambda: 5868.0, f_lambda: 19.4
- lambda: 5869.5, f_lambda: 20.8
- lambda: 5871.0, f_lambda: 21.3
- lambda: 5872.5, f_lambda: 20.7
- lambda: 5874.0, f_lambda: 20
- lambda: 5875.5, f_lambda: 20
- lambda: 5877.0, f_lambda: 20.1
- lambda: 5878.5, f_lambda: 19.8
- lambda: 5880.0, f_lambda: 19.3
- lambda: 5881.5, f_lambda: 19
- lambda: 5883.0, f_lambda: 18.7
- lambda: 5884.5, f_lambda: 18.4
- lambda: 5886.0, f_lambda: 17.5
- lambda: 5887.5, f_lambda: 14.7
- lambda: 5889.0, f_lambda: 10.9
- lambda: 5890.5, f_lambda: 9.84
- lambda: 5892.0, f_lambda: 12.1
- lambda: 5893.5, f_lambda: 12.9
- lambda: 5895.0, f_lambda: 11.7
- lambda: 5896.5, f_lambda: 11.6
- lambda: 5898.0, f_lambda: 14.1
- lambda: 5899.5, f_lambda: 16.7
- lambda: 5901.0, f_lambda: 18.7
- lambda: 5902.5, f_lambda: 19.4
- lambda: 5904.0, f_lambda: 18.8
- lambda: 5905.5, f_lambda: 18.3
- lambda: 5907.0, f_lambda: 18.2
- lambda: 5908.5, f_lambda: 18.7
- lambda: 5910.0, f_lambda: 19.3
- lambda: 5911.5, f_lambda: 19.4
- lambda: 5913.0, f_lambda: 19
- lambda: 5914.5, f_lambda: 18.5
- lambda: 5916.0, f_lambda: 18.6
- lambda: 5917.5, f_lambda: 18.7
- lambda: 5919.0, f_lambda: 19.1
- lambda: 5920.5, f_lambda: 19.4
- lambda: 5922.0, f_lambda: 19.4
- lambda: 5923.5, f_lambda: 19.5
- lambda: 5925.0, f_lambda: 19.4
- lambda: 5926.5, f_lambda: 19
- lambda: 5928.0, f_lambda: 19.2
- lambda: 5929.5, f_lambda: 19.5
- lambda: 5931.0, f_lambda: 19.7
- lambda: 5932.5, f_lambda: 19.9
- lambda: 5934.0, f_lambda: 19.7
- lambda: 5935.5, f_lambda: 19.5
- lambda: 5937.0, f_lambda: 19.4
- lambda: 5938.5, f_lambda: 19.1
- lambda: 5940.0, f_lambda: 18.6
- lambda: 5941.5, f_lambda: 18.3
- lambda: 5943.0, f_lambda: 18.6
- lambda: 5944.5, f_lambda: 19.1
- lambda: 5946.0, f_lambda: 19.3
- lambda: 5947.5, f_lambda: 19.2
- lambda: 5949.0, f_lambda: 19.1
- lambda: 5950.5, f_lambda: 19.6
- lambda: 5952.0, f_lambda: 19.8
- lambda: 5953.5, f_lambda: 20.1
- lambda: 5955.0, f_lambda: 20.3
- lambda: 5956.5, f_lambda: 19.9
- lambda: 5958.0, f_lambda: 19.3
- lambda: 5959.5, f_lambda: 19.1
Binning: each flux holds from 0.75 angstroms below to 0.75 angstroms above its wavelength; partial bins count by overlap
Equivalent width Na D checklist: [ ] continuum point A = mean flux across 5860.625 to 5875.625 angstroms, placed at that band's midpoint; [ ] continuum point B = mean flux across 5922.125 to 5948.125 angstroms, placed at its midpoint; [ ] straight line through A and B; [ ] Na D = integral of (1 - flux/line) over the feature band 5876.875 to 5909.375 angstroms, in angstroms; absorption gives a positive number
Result 5.4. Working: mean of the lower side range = 19.7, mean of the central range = 16.3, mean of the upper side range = 19.2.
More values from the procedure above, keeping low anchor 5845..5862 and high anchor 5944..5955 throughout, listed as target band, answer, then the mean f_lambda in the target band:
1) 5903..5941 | 0.60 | 19.1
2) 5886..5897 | 3.96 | 12.3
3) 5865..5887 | -0.22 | 19.4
